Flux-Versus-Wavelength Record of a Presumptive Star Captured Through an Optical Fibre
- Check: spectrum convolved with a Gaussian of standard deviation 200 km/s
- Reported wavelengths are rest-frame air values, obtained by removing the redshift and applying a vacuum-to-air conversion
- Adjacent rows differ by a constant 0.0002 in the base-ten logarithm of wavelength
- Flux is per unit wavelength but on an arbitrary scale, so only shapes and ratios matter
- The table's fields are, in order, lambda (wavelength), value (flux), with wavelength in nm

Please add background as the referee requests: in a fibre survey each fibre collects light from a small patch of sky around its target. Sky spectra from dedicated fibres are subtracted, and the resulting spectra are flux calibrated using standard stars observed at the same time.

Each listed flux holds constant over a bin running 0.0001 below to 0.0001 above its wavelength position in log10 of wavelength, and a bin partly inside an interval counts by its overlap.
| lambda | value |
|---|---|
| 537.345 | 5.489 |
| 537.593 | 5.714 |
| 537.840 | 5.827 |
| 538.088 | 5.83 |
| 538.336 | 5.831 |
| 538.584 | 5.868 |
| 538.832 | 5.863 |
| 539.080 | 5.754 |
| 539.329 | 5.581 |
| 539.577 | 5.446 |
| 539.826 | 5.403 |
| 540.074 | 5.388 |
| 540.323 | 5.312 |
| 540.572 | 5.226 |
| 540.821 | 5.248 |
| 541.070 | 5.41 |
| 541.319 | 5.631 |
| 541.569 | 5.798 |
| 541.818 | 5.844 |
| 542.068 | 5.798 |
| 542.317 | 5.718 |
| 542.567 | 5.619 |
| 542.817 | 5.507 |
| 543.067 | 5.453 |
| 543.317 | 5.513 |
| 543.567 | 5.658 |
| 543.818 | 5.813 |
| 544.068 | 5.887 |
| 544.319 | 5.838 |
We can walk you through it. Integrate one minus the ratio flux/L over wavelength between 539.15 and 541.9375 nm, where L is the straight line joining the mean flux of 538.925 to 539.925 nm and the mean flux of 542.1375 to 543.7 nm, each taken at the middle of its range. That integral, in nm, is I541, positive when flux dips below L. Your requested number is 0.04 nm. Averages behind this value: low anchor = 5.56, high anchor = 5.59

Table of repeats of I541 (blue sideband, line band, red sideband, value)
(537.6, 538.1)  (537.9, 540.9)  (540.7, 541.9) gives 0.07 nm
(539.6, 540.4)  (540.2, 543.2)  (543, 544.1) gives -0.02 nm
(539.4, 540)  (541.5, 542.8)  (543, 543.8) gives -0.05 nm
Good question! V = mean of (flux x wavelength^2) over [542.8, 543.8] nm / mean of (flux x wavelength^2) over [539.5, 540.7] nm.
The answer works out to 1.05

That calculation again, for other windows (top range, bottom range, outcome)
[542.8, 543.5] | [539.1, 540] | 1.01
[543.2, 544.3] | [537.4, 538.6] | 1.01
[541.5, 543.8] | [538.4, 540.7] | 1.03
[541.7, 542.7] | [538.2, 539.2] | 1.00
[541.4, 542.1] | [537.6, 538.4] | 1.01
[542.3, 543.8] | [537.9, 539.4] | 0.98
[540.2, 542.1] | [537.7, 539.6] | 0.97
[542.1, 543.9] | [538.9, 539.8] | 1.02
